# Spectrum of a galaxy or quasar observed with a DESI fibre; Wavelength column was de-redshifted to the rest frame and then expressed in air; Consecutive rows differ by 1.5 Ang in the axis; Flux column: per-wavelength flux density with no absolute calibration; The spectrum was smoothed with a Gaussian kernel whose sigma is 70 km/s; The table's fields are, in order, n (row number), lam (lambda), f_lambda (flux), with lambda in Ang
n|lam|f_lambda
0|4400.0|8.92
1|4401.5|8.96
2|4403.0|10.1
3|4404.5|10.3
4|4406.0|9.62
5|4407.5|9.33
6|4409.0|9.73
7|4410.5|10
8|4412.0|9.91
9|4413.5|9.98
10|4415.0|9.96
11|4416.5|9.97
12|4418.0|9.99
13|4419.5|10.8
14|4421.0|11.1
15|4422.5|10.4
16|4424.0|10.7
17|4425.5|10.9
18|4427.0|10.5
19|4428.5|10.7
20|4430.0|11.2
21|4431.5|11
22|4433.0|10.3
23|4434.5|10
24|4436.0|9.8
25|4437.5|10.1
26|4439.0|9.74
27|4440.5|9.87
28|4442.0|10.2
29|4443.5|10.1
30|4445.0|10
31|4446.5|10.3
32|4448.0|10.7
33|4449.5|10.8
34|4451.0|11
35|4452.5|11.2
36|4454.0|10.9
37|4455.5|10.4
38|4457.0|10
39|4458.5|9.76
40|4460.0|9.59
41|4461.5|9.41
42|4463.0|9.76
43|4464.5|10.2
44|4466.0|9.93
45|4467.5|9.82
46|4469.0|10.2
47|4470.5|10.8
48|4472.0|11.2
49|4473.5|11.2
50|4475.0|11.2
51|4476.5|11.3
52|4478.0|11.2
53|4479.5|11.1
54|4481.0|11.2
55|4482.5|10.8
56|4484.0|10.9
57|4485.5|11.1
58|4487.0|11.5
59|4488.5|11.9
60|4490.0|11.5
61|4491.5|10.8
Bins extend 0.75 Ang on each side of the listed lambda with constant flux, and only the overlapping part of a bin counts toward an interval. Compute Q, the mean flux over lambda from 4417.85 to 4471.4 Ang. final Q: 10.3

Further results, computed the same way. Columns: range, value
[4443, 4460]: 10.4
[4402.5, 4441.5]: 10.2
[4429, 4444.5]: 10.2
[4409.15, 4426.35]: 10.3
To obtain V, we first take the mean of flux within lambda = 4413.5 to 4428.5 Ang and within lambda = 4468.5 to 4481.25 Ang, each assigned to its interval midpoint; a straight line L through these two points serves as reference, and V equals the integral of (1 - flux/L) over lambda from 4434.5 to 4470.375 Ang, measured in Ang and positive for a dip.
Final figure 2.1 Ang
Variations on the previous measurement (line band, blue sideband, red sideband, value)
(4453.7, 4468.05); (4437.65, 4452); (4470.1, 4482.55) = 1.0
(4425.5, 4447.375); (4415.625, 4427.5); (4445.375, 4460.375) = 0.4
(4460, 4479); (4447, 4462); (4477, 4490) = 0.6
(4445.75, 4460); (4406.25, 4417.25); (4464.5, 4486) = 0.0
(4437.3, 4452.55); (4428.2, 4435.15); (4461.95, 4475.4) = 0.3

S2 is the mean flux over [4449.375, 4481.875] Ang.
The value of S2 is 10.5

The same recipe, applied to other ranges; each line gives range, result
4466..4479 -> 10.8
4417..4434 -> 10.7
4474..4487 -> 11.1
